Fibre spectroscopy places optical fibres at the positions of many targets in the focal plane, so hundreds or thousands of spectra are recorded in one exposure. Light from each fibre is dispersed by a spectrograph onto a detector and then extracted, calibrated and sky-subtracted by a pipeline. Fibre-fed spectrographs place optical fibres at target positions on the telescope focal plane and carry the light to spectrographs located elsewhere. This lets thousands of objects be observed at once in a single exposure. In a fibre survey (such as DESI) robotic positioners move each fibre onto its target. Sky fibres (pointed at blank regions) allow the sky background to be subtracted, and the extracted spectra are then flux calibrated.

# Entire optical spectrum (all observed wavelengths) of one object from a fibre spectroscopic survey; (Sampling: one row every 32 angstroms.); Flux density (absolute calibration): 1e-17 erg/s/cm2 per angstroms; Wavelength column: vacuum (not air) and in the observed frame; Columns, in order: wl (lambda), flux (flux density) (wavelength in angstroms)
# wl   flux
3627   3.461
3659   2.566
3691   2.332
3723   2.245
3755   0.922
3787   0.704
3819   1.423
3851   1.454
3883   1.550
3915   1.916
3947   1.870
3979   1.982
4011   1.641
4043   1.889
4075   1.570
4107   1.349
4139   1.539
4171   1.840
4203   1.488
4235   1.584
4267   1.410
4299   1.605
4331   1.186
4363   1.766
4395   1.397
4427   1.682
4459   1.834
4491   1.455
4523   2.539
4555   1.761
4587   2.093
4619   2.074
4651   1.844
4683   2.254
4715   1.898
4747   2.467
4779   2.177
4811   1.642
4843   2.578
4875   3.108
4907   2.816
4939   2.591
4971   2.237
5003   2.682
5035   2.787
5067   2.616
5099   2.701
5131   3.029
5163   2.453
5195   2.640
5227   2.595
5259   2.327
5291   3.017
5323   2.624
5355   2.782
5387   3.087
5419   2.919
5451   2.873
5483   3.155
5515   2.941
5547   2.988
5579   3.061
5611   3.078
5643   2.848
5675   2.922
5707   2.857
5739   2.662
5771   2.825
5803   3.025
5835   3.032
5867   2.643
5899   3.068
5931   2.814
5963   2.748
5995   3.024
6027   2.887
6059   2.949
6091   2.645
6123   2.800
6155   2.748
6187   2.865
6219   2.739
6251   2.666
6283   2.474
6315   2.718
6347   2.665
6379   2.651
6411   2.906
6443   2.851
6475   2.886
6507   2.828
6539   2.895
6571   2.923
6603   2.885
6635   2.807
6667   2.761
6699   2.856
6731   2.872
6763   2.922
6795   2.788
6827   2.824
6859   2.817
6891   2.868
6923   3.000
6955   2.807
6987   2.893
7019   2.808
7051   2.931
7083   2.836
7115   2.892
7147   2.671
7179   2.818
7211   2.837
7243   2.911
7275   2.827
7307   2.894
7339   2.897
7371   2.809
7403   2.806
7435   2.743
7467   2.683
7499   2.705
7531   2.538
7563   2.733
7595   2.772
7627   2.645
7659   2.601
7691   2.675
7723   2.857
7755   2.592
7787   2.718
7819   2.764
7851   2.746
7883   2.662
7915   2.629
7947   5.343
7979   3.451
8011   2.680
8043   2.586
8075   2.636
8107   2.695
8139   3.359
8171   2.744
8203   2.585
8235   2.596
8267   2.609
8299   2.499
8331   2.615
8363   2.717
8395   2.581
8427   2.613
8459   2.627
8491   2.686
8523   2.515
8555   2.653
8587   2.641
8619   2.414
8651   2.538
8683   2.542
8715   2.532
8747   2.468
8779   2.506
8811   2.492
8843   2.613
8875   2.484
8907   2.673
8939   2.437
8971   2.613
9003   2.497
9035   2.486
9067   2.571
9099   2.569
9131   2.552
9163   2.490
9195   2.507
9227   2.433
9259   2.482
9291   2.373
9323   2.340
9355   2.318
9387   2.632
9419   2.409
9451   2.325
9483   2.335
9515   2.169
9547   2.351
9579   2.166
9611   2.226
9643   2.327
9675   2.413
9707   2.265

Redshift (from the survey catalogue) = 0.21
